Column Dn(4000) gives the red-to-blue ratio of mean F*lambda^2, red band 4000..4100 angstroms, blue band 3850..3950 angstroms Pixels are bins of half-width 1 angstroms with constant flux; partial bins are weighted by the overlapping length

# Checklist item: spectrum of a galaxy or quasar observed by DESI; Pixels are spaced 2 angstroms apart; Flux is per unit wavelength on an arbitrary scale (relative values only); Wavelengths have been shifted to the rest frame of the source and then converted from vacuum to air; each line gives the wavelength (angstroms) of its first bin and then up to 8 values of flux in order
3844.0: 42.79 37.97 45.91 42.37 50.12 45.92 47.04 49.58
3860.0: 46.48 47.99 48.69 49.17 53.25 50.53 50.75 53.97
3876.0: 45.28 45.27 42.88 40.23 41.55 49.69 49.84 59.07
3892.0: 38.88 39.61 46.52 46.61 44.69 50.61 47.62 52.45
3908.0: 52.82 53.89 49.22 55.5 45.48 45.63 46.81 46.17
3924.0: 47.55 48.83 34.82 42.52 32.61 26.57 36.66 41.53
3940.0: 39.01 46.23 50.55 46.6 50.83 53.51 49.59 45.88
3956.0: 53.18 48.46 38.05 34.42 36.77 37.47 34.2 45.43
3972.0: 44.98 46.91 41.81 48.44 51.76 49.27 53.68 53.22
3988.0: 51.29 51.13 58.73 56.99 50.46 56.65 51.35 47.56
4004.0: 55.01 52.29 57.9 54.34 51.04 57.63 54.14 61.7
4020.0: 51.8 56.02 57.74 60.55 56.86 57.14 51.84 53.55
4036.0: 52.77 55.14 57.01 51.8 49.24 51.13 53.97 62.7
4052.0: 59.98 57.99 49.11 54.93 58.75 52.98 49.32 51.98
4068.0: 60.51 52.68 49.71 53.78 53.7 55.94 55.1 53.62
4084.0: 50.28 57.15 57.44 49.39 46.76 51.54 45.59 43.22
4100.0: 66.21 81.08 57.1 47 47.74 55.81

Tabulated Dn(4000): 1.25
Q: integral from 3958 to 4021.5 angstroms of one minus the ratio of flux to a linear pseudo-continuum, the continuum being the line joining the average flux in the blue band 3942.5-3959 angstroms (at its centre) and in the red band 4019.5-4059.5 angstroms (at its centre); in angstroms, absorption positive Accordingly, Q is 3.2 angstroms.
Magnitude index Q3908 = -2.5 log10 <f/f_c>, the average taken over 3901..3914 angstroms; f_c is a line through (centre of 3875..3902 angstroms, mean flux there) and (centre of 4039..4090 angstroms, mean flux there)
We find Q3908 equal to -0.109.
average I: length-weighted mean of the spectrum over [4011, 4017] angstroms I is 54.3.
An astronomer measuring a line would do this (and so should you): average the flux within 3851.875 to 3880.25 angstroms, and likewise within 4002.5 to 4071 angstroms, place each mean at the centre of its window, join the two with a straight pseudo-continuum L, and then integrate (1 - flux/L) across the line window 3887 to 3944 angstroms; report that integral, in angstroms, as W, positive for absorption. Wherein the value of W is 5.7 angstroms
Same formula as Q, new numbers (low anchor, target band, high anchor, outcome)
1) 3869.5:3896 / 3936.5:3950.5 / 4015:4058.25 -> 1.1 angstroms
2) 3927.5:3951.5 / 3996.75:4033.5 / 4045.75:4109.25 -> -4.7 angstroms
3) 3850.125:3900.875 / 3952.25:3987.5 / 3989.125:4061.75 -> 4.7 angstroms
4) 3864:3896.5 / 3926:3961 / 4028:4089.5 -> 4.5 angstroms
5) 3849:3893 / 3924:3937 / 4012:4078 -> 3.2 angstroms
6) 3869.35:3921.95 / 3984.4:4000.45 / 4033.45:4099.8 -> -0.9 angstroms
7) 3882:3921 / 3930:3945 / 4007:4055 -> 3.3 angstroms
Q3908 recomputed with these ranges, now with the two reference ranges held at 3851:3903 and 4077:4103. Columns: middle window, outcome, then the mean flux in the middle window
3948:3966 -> 0.12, 44.9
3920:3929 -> 0.10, 44.6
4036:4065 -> -0.02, 54.5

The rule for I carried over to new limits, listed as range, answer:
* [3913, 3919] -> 48.9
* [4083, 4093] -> 52.2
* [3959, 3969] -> 36.2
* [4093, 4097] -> 48.6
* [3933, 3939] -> 34.9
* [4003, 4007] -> 53.6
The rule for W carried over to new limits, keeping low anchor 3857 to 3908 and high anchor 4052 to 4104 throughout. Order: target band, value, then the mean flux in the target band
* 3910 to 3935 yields 2.65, 43.9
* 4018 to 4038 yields -1.10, 55.7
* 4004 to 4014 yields -0.43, 54.4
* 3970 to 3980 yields 0.94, 46.1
